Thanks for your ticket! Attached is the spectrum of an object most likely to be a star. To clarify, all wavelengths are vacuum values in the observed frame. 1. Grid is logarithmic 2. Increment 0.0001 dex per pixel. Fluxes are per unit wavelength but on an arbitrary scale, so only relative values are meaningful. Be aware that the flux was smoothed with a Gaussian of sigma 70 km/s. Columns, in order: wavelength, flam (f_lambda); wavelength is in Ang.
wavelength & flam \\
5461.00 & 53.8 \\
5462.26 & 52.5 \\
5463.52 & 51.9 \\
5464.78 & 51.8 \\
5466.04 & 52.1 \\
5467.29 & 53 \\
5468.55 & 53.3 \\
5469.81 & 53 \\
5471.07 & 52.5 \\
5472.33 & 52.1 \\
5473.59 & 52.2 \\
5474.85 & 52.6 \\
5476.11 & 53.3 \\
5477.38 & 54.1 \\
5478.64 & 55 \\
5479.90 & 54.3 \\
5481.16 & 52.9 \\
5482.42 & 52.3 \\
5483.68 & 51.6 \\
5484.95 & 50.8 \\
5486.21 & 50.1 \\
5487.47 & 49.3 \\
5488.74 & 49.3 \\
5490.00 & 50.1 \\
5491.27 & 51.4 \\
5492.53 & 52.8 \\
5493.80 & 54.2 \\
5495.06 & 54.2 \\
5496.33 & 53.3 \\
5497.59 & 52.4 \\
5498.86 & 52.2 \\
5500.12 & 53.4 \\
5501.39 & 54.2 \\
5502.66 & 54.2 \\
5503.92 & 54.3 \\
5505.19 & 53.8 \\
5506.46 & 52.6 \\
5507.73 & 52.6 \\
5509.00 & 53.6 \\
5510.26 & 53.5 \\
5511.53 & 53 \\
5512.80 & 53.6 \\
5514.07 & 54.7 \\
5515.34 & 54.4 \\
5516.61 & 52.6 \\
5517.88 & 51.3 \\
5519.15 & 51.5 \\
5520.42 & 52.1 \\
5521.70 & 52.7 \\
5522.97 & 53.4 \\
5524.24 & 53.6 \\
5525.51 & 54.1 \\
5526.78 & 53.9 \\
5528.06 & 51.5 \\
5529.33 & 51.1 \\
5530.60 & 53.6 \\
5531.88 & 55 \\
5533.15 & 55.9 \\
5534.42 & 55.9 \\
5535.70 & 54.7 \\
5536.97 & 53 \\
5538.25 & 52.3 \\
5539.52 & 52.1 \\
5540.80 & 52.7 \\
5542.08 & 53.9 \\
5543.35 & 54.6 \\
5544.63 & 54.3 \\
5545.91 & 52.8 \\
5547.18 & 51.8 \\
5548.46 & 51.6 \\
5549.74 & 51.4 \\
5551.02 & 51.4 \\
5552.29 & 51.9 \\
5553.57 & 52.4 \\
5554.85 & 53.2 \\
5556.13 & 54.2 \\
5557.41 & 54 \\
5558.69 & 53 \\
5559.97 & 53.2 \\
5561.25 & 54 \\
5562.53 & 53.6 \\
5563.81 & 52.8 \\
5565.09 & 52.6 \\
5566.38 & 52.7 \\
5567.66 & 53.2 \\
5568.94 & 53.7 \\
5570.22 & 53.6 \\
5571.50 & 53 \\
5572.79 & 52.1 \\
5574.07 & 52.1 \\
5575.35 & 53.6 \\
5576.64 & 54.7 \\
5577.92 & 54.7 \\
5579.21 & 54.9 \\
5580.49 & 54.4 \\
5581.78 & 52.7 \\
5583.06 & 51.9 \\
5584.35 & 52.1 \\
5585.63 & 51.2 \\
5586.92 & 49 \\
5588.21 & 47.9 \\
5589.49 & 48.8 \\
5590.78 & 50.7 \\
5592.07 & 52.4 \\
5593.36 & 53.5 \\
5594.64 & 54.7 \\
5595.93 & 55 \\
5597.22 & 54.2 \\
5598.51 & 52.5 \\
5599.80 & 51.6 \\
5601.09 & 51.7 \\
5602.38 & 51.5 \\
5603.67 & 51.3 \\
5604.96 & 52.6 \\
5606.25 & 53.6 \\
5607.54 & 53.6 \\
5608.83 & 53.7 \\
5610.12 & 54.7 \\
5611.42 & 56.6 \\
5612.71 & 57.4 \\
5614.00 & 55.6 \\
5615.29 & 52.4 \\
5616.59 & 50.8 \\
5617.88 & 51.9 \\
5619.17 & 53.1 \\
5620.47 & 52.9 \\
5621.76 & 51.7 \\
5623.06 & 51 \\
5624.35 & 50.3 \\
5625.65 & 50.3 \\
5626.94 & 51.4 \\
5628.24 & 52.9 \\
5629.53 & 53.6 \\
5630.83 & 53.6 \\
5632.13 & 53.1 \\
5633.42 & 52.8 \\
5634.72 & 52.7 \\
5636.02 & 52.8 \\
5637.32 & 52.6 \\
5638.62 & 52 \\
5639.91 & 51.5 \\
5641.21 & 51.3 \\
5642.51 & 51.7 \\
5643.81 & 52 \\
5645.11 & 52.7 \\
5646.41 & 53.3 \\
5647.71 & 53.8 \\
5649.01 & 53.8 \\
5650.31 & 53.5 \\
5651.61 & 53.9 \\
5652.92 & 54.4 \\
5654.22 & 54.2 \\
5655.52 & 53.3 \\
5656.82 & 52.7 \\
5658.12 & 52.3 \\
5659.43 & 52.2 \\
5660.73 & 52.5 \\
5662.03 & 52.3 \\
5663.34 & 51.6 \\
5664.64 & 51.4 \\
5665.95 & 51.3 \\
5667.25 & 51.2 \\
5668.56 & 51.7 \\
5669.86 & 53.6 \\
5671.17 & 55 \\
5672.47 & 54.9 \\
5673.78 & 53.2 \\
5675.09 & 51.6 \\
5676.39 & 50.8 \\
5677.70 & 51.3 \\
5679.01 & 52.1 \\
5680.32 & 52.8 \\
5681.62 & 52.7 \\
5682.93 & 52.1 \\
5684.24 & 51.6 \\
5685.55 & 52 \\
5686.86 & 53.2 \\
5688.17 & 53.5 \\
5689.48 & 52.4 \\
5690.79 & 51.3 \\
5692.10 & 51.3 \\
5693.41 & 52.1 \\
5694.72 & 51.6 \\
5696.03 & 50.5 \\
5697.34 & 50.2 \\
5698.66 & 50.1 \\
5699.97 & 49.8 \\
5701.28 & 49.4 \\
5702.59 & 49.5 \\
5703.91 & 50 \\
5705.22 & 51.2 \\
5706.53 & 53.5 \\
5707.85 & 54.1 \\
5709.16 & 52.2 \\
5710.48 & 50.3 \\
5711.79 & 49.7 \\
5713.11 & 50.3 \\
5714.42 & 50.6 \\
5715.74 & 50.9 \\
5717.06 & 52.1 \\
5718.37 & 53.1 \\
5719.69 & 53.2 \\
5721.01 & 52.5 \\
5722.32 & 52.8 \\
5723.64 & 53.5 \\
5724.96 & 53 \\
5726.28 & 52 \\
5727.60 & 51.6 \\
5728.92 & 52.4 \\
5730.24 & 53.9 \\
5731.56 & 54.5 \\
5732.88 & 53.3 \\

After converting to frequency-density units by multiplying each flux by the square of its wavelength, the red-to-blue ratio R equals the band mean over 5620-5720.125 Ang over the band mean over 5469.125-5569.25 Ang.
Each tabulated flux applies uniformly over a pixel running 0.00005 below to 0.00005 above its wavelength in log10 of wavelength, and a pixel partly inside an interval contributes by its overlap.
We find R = 1.0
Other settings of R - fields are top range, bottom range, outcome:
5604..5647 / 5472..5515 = 1.05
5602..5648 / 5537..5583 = 1.02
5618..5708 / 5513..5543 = 1.03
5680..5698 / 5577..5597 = 1.03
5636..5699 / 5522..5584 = 1.02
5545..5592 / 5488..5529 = 1.01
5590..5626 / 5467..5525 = 1.04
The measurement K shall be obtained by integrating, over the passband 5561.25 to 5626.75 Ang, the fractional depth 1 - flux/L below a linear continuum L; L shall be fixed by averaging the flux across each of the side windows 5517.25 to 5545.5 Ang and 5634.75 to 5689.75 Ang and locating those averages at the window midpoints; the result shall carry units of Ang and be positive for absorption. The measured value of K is 0.3 Ang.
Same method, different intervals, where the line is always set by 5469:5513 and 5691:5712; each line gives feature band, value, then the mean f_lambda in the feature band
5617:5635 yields -0.2 Ang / 52.2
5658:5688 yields -0.6 Ang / 52.3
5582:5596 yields 0.1 Ang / 51.5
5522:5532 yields -0.1 Ang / 53.2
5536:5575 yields -0.6 Ang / 52.9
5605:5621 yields -0.6 Ang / 53.8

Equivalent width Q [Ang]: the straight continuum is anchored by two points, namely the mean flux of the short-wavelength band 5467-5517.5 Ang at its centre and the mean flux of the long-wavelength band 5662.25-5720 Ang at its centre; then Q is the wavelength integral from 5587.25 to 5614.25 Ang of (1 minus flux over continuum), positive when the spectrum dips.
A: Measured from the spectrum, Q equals -0.4 Ang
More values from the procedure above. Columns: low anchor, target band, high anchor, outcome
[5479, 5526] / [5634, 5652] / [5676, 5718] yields -0.31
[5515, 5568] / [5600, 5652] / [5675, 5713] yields -0.59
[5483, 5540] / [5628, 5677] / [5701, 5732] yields -0.47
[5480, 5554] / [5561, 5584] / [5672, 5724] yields -0.36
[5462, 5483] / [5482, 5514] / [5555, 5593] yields 0.17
